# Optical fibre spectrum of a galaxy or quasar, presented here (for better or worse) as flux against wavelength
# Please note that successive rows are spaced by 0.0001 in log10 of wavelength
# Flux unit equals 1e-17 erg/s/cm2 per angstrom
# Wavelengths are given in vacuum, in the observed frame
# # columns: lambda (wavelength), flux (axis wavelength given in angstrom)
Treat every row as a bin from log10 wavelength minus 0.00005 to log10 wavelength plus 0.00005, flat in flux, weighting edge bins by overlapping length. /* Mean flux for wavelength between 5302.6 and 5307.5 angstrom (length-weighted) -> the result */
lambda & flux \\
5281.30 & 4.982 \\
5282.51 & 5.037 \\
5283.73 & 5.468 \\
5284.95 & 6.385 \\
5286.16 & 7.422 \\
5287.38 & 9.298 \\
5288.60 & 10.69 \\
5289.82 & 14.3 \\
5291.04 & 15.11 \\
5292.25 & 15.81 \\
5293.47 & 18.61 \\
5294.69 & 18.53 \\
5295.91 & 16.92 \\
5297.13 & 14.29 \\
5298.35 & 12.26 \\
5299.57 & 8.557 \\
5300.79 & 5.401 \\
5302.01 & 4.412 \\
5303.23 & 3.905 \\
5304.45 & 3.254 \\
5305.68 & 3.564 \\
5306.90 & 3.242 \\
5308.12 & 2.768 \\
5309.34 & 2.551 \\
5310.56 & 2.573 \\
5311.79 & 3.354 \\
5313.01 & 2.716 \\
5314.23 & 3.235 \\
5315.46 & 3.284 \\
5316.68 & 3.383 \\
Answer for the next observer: 3.49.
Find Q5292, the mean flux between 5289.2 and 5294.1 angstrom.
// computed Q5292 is 16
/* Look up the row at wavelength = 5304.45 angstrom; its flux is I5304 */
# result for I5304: 3.254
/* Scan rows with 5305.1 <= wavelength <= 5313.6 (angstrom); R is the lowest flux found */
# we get 2.551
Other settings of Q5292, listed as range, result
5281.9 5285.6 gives 5.66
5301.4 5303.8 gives 4.17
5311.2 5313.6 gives 3.04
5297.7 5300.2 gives 10.4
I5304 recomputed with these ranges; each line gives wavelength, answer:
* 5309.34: 2.551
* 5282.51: 5.037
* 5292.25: 15.81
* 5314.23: 3.235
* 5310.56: 2.573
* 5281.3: 4.982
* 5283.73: 5.468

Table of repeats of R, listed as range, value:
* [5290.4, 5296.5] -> 15.11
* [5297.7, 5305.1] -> 3.254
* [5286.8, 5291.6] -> 9.298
